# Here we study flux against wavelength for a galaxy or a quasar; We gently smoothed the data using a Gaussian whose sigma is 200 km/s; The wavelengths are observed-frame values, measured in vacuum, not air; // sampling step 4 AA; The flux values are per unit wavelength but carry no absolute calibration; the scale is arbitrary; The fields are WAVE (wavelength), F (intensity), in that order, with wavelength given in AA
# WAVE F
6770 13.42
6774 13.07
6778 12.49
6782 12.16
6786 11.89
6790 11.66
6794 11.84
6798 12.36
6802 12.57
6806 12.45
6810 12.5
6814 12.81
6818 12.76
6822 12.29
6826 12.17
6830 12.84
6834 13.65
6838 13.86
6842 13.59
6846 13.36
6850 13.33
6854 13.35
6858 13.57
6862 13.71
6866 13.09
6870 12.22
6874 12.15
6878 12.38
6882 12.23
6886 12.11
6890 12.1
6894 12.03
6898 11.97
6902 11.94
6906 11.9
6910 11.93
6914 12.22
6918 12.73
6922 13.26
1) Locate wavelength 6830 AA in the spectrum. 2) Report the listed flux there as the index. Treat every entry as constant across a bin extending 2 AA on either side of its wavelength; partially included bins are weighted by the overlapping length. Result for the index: 12.84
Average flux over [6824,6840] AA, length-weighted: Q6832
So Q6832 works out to 13.1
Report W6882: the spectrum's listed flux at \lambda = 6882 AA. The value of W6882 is 12.23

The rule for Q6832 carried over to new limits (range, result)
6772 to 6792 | 12.3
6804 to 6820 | 12.6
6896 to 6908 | 11.9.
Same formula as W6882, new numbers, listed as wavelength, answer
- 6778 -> 12.49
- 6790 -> 11.66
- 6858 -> 13.57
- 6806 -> 12.45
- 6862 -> 13.71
